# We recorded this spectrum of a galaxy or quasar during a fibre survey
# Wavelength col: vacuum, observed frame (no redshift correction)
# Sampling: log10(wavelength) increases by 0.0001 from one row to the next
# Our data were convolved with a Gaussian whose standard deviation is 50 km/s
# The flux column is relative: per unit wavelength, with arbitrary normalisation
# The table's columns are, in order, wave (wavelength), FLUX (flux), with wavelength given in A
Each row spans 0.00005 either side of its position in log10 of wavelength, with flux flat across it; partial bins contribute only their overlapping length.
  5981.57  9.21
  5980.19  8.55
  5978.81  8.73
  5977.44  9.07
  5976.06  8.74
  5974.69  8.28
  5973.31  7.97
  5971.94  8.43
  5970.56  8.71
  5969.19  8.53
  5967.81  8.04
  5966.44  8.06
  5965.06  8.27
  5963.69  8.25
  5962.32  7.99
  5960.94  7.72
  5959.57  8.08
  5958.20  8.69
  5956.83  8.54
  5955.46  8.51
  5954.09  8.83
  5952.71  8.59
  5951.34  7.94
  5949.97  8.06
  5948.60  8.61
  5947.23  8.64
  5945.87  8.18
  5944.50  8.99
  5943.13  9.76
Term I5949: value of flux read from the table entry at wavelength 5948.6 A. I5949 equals 8.61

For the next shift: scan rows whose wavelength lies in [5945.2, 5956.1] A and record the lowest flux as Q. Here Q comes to 7.94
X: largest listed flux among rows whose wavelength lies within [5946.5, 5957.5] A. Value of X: 8.83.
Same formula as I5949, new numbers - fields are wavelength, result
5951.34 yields 7.94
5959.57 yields 8.08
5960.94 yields 7.72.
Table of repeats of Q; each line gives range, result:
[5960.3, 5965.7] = 7.72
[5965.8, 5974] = 7.97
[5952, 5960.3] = 8.08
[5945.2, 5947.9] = 8.18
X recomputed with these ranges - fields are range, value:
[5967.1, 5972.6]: 8.71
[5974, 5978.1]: 9.07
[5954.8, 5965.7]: 8.69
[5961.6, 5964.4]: 8.25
